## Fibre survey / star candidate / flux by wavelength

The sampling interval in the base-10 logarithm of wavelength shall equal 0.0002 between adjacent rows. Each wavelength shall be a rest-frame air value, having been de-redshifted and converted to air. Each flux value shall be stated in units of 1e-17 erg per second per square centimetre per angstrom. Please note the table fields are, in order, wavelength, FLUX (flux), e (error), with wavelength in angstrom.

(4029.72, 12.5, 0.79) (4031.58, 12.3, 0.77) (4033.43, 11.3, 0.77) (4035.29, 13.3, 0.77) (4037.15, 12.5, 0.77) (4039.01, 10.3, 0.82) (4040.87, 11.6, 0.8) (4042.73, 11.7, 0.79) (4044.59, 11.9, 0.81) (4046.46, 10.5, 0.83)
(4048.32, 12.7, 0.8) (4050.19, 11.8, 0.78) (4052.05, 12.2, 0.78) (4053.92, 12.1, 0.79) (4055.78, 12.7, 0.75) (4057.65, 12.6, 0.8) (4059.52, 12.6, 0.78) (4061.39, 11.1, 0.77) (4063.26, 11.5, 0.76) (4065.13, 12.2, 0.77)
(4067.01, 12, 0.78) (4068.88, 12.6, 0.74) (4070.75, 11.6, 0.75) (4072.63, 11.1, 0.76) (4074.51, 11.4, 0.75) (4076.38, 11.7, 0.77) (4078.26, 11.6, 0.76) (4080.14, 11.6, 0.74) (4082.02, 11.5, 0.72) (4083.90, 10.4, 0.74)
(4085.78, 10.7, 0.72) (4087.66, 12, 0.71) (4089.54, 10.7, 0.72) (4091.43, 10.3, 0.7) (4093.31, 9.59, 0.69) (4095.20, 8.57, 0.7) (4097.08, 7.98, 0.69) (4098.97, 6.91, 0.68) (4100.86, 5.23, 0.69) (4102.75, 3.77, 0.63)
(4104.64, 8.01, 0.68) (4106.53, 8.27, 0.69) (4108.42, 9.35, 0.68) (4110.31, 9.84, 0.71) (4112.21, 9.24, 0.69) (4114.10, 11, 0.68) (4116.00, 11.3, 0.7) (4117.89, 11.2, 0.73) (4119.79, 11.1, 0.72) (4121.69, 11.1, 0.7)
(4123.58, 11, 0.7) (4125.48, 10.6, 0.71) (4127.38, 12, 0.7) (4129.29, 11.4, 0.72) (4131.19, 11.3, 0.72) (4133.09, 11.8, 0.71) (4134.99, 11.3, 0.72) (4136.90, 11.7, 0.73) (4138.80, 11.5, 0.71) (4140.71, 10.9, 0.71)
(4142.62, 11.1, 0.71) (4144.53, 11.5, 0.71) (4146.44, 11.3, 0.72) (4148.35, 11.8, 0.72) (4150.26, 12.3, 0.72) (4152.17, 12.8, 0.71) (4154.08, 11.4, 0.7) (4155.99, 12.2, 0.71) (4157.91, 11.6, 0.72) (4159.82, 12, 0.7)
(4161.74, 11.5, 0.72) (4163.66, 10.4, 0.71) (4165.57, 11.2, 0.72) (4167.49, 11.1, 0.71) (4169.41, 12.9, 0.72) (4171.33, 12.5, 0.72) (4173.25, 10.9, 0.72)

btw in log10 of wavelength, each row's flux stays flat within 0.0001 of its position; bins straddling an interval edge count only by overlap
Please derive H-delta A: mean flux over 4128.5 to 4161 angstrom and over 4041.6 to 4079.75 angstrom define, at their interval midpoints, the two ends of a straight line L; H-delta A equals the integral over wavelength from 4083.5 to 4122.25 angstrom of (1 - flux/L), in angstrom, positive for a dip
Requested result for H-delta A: 8.0 angstrom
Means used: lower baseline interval 11.9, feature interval 9.33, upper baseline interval 11.6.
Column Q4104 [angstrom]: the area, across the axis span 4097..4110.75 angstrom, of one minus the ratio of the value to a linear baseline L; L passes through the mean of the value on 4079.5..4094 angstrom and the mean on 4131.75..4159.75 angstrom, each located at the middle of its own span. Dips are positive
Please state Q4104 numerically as 4.7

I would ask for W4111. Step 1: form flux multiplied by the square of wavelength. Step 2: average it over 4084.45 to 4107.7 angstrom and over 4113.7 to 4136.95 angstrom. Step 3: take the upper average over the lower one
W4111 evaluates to 1.3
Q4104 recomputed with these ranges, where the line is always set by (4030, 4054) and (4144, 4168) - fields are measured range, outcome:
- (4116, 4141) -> 0.82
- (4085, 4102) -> 3.95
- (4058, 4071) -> -0.18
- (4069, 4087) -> 0.67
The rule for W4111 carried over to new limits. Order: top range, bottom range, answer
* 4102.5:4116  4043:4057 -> 0.77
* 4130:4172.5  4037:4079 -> 1.03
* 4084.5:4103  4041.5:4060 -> 0.74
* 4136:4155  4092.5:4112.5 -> 1.52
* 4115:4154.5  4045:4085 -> 1.01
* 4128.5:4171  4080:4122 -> 1.25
